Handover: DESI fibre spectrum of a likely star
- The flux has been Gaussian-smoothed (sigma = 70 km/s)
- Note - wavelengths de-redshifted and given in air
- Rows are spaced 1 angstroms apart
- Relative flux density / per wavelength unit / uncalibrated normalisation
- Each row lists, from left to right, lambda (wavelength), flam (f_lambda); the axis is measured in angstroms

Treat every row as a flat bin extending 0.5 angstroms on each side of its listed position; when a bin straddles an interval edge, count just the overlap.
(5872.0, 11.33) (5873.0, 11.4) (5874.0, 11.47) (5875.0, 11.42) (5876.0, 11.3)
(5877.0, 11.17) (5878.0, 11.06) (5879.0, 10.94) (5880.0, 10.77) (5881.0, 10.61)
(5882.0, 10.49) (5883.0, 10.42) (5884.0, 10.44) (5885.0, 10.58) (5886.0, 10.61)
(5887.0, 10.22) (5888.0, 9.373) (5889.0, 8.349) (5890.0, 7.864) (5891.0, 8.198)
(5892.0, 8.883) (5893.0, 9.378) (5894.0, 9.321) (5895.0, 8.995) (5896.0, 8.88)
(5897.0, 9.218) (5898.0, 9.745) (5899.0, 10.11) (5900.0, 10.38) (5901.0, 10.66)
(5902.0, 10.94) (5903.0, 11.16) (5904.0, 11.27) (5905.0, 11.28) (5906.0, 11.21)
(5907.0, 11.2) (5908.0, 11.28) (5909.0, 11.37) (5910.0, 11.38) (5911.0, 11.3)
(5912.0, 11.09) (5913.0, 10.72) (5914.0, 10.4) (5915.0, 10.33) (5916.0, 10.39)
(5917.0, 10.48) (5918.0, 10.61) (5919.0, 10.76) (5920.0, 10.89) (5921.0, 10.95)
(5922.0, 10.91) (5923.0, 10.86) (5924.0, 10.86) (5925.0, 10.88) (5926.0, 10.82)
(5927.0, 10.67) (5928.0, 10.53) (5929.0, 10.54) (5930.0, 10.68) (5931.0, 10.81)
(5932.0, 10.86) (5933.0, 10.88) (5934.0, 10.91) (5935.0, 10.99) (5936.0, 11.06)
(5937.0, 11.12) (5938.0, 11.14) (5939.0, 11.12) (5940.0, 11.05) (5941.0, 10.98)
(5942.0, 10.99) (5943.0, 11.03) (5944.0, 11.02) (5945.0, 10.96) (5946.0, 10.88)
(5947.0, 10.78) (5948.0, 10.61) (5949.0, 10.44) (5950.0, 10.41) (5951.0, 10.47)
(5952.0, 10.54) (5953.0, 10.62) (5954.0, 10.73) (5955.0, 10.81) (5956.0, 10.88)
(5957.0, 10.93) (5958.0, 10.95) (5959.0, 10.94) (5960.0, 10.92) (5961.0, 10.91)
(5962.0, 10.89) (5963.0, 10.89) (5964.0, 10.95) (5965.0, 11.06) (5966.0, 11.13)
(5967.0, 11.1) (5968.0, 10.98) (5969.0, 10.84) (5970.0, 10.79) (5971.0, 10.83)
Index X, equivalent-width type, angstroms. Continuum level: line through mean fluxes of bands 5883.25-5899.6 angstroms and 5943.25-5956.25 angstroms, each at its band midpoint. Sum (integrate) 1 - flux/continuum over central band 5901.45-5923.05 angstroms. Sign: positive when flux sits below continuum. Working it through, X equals -2.4 angstroms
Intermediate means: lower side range 9.41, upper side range 10.7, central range 10.9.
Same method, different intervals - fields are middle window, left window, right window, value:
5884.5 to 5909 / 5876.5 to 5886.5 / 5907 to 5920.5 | 1.8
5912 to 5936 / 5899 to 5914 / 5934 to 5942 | 0.7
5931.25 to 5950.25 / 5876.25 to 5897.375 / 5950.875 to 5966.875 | -0.6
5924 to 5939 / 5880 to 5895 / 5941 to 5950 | -0.5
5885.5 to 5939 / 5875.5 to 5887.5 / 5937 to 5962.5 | 1.6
